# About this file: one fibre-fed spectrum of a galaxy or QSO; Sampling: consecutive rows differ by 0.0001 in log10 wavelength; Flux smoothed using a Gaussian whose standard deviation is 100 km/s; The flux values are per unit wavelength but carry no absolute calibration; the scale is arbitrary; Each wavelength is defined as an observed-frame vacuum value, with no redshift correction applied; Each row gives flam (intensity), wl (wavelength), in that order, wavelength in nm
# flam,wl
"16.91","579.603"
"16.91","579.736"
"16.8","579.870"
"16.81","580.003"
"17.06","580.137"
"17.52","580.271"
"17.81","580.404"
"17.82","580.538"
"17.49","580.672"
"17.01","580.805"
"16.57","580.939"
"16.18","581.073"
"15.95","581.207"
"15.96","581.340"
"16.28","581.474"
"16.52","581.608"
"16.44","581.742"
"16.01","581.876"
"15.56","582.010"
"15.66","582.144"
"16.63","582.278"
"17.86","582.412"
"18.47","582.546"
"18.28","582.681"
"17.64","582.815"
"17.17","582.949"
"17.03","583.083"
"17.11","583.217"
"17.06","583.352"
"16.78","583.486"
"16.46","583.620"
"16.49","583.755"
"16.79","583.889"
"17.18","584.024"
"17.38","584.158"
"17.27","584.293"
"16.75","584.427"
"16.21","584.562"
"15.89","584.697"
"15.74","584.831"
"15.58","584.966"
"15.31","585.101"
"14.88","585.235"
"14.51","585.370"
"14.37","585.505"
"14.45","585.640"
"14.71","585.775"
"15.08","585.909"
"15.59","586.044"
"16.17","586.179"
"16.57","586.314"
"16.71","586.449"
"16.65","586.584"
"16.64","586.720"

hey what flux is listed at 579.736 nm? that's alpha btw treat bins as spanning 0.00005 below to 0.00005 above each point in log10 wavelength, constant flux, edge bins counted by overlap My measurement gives 16.91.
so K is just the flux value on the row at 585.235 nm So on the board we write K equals 14.88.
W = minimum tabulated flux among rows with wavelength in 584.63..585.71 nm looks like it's 14.37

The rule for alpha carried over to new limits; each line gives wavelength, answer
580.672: 17.49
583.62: 16.46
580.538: 17.82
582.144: 15.66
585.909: 15.08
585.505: 14.37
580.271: 17.52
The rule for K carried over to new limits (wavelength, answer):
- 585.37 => 14.51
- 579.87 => 16.8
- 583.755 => 16.49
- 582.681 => 18.28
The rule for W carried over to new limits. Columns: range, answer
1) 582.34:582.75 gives 17.86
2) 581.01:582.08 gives 15.56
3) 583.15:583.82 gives 16.46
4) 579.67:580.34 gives 16.8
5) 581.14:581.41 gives 15.95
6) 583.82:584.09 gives 16.79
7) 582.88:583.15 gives 17.03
